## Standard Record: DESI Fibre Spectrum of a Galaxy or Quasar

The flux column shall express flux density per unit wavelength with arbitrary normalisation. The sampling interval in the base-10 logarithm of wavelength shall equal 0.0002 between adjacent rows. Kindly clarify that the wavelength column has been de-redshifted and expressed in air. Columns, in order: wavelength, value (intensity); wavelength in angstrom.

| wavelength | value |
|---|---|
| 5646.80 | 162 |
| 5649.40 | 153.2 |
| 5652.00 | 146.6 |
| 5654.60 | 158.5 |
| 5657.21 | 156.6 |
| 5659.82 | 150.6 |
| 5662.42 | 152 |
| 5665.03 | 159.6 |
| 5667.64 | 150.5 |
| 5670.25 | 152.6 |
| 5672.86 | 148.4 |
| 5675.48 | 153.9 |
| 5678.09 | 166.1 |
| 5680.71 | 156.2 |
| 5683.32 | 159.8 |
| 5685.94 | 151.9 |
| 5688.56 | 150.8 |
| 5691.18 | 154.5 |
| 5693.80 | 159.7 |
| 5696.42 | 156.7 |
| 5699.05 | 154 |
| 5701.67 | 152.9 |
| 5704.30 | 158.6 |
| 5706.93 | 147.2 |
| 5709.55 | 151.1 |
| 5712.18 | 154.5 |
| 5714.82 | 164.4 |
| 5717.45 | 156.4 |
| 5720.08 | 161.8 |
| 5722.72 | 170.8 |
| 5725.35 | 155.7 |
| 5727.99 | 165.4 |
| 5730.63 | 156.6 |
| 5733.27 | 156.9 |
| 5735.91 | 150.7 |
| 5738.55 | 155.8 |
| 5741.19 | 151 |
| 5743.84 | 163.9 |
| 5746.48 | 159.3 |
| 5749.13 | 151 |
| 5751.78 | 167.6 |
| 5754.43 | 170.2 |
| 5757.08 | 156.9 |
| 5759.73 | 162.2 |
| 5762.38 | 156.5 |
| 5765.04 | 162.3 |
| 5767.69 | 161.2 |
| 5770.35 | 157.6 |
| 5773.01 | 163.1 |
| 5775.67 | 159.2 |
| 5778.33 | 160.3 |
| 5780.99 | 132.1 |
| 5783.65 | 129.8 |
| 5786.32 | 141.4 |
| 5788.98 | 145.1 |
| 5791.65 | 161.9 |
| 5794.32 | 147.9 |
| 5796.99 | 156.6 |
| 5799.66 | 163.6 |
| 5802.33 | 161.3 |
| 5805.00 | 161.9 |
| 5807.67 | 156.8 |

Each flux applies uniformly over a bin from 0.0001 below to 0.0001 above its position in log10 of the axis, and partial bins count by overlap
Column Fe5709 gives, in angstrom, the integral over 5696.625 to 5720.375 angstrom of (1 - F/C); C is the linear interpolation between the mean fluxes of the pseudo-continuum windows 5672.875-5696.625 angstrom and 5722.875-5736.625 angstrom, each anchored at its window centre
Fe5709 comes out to 0.3 angstrom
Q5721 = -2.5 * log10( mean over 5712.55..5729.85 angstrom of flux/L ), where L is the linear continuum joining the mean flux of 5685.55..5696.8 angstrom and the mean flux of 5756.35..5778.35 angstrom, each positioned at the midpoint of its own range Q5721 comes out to -0.033 mag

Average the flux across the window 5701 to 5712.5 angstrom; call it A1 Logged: 153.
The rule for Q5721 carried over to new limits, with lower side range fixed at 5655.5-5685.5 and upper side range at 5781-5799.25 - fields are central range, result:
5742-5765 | -0.08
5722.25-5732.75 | -0.07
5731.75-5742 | -0.02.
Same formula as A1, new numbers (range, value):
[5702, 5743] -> 157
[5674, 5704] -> 156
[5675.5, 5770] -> 158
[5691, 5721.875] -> 156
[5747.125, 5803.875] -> 156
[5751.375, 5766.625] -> 162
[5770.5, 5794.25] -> 149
